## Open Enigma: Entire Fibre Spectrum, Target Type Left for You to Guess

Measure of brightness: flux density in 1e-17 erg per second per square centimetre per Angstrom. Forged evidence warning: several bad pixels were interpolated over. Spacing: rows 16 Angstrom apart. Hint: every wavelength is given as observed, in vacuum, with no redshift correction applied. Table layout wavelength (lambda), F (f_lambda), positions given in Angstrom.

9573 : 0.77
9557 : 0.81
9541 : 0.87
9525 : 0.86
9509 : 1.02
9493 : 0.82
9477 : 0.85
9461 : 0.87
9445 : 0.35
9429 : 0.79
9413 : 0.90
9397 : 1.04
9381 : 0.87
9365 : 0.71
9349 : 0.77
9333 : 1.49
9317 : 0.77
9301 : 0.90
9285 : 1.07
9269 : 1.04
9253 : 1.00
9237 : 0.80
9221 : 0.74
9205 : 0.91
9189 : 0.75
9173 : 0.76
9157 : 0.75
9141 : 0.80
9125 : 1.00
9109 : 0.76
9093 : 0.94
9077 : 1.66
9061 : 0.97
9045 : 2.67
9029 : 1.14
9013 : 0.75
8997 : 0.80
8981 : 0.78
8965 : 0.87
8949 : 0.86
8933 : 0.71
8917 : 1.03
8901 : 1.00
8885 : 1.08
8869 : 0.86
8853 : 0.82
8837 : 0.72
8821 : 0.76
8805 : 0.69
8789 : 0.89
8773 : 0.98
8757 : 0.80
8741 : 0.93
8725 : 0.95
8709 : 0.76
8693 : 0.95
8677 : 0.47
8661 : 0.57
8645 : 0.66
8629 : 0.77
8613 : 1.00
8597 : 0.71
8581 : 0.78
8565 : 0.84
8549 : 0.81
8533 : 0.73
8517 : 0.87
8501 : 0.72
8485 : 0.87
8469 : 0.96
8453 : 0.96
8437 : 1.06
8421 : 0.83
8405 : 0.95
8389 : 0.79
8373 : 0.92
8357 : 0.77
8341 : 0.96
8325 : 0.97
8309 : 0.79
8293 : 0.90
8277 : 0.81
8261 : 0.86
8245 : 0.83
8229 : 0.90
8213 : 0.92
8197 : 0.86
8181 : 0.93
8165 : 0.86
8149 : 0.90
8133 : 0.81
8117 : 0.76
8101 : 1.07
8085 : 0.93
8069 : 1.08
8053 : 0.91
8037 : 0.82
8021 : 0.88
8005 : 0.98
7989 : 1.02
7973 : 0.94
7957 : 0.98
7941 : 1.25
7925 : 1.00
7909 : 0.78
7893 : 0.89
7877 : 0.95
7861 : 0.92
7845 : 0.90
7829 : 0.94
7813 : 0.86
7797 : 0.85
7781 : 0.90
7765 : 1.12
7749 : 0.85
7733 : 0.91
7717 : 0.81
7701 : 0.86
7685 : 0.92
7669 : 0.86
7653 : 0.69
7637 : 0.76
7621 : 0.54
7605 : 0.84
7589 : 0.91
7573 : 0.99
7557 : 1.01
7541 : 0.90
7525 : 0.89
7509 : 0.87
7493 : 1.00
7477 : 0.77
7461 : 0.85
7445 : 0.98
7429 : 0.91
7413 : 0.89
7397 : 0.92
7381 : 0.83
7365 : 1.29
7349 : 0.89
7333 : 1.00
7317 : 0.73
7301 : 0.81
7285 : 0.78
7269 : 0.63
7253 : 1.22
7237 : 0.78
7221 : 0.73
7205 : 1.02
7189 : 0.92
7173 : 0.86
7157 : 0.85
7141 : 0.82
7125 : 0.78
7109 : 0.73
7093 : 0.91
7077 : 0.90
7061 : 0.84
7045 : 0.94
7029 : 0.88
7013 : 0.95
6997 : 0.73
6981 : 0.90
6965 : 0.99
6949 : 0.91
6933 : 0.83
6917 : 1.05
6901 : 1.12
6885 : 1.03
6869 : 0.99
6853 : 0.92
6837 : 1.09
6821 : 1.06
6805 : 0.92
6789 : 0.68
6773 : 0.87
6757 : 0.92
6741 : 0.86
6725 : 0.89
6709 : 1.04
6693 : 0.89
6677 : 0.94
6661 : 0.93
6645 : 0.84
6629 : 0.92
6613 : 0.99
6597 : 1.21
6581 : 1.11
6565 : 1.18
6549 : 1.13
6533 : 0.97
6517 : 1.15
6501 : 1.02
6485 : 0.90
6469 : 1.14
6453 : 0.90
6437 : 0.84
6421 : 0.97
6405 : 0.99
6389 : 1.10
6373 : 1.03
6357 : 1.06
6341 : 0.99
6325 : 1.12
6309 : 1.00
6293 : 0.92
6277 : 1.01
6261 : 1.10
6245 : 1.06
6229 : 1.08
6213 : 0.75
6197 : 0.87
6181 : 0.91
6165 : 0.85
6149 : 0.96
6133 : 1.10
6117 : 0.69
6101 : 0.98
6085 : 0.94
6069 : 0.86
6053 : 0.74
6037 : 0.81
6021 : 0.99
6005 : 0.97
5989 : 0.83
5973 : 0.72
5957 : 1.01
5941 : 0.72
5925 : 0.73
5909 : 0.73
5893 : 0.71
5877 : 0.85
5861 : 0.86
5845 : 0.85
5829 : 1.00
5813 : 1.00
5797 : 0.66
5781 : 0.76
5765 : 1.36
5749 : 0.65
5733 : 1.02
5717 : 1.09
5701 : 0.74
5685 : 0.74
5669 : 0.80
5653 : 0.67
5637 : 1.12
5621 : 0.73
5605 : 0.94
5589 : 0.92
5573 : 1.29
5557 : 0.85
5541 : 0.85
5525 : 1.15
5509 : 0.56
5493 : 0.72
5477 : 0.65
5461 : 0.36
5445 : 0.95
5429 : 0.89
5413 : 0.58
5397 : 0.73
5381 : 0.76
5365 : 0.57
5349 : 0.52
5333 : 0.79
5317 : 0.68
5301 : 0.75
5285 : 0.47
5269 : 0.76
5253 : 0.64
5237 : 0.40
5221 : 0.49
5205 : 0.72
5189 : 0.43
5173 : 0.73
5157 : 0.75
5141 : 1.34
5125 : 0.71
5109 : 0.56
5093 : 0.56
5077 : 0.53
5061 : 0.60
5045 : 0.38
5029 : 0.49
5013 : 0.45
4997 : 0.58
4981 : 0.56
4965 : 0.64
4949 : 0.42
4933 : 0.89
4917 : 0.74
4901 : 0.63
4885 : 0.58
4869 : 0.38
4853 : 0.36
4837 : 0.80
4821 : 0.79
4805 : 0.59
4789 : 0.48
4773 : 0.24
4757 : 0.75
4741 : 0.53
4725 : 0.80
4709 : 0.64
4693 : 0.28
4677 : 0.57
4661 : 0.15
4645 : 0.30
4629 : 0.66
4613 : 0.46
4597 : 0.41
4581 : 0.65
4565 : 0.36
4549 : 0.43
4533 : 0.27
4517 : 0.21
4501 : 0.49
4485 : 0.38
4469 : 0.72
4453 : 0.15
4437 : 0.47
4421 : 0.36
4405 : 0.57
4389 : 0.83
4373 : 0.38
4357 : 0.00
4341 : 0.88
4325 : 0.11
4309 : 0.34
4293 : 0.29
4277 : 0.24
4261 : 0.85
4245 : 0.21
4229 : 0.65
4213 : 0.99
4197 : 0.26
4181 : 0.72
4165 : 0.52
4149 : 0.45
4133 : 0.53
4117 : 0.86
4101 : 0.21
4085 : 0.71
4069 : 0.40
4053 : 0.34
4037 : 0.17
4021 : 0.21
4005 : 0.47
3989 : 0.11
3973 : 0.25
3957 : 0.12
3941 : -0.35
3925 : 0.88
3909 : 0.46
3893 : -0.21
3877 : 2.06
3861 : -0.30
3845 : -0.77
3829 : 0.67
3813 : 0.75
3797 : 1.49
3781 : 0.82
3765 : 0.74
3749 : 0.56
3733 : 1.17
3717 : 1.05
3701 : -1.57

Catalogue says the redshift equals 0.379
